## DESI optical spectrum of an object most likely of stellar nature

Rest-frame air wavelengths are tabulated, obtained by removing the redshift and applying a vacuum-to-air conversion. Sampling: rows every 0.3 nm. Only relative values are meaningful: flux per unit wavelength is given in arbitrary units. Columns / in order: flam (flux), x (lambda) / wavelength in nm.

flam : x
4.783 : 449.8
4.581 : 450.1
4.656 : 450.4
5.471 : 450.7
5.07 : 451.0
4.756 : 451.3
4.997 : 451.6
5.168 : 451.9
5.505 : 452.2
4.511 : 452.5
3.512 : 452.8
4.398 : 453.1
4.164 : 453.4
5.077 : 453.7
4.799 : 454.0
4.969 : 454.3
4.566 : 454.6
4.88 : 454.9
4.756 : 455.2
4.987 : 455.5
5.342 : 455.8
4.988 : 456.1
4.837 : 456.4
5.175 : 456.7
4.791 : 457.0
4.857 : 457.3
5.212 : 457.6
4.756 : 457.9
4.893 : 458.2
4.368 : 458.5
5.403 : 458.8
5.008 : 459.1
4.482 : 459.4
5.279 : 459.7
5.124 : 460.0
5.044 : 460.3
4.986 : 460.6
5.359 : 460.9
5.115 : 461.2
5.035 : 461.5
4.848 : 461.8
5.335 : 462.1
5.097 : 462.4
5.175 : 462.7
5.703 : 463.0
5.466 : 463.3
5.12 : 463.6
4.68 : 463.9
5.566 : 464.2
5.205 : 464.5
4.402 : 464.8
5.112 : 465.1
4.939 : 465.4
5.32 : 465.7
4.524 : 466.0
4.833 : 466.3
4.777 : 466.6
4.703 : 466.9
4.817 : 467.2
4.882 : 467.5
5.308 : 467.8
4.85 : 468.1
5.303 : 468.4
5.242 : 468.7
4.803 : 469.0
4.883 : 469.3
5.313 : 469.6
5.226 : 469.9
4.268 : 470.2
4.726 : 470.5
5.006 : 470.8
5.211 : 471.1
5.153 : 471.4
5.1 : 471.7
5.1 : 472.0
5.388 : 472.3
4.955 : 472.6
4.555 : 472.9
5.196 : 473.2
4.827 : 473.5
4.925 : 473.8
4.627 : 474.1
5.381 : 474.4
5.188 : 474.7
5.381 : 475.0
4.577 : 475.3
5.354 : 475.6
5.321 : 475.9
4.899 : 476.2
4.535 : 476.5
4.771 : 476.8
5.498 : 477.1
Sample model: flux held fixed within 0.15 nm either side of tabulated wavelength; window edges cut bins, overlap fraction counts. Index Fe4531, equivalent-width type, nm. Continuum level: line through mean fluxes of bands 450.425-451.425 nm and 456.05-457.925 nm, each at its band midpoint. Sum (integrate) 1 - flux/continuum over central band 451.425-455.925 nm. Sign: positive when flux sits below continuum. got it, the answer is 0.21 nm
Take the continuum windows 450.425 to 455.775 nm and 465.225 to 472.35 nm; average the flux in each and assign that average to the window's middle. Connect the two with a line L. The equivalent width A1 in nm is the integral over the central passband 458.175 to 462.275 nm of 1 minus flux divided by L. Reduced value -0.11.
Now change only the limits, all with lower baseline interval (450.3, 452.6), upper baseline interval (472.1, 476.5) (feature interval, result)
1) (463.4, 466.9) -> 0.06 nm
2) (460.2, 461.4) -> -0.02 nm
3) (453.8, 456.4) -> 0.06 nm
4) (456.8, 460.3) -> 0.07 nm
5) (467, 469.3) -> 0.01 nm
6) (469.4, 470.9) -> 0.04 nm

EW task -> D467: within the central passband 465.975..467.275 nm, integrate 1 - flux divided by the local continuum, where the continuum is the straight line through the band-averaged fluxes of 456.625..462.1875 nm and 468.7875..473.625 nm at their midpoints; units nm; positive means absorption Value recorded 0.06 nm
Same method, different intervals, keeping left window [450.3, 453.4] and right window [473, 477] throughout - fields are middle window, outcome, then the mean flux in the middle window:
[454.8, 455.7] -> -0.02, 4.9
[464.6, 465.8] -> -0.01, 4.94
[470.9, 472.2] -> -0.05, 5.15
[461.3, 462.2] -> -0.03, 5.06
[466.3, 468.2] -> 0.01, 4.89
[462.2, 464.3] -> -0.16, 5.25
